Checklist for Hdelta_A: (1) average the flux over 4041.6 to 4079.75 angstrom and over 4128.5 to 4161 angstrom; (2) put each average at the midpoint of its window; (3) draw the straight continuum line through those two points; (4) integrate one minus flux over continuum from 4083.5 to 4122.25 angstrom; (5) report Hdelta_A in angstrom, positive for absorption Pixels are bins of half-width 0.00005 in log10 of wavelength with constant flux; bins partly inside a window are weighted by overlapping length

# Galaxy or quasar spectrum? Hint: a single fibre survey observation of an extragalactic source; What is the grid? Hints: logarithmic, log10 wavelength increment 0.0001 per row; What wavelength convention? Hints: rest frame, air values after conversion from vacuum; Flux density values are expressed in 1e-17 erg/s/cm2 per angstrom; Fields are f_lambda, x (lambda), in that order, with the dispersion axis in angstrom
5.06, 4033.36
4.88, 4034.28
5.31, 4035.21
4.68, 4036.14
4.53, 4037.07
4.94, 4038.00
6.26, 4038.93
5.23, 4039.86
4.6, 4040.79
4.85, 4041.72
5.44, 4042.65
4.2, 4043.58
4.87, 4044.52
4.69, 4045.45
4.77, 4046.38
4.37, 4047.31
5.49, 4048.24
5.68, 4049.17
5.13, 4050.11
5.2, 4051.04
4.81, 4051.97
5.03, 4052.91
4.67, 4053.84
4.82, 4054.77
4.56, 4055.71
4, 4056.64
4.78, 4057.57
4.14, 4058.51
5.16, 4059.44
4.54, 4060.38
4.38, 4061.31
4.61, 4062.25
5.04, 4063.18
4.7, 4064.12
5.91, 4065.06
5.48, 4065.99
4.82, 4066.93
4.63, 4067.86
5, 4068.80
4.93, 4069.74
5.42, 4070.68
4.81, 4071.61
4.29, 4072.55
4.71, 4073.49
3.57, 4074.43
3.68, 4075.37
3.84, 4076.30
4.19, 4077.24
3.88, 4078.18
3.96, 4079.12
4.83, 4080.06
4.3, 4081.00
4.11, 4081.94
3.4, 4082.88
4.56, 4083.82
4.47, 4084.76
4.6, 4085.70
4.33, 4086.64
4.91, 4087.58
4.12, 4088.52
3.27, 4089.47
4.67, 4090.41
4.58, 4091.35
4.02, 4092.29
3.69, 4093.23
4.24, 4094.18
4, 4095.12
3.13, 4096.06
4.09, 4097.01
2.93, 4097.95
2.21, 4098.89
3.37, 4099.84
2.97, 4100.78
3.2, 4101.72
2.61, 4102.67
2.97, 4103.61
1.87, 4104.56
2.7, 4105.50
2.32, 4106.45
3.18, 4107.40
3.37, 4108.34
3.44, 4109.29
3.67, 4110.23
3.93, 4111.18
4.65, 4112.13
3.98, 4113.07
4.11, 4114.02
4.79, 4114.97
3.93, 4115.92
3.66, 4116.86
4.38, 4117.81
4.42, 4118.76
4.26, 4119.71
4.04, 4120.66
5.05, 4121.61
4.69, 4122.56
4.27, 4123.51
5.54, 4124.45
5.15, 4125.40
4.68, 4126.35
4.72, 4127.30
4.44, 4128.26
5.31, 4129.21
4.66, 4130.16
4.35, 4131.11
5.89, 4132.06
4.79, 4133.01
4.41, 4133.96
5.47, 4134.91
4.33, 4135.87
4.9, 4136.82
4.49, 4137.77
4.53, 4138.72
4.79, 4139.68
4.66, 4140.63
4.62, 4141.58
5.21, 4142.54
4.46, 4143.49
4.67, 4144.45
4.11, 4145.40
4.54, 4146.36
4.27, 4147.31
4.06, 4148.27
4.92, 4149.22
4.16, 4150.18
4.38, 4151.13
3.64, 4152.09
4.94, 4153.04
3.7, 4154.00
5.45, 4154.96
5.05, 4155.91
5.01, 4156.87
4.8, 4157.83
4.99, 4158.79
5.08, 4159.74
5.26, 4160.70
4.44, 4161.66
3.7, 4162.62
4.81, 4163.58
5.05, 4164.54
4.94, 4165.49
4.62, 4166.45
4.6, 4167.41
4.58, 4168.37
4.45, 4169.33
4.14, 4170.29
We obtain 7.7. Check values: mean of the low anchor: 4.71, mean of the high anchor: 4.7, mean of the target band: 3.77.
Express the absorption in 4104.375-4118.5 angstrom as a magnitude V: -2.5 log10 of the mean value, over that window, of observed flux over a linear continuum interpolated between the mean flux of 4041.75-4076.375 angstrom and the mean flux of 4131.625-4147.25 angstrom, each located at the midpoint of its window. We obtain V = 0.29 mag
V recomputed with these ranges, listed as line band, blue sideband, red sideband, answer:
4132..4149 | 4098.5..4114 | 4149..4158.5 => -0.11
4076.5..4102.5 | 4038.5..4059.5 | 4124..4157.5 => 0.22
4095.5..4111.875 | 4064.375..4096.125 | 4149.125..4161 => 0.41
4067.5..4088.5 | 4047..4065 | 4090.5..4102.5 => -0.06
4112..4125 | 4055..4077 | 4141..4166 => 0.05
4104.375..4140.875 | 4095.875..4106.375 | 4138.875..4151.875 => -0.17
